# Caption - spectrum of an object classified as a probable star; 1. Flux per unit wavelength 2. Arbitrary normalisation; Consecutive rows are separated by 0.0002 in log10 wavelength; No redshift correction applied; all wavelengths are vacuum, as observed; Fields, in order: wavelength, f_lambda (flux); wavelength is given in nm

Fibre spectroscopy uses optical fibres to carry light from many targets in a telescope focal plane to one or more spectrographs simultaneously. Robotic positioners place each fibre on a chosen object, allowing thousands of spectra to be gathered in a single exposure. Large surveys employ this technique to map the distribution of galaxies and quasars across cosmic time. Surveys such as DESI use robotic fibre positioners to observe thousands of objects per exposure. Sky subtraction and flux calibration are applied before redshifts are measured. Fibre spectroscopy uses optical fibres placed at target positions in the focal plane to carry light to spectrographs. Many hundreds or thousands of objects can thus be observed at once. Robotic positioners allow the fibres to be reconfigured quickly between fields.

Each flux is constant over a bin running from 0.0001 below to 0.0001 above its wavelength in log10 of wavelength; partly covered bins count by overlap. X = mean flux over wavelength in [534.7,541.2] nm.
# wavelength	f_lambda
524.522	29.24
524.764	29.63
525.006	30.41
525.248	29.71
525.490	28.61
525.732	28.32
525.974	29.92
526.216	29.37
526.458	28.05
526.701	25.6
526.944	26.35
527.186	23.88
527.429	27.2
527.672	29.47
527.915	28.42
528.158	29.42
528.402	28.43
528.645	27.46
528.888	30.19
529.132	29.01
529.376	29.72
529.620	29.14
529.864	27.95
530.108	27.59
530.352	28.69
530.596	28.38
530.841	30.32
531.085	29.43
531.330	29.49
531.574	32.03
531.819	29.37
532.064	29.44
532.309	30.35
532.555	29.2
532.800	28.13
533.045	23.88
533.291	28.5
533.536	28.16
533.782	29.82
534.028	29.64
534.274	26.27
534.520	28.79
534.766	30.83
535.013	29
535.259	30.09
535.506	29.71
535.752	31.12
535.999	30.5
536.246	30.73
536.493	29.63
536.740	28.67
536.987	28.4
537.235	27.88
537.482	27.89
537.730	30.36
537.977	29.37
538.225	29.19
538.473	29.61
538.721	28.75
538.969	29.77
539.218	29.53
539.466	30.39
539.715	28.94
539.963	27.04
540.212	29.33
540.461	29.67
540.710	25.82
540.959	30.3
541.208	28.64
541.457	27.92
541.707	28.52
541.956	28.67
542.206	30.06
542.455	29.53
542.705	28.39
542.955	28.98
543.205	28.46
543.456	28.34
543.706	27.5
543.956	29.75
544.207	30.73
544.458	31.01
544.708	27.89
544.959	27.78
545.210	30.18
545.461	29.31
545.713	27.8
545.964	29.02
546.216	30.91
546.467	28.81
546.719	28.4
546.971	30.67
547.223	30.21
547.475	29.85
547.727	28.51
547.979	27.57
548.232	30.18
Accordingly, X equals 29.3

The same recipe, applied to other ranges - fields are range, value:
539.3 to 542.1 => 28.7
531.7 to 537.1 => 29.1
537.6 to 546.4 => 29.1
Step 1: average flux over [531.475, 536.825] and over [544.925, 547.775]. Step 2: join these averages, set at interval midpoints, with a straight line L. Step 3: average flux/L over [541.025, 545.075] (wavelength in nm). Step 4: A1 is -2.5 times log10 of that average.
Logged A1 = 0.015 mag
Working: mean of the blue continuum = 29.3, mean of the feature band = 28.9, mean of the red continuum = 29.4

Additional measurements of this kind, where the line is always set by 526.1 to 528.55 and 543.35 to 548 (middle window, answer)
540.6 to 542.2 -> 0.01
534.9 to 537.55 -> -0.04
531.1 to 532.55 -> -0.07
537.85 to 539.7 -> -0.03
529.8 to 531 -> -0.03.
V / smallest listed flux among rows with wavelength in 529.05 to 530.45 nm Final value 27.59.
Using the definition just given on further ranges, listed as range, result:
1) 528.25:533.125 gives 23.88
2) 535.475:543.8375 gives 25.82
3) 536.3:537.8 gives 27.88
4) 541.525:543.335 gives 28.39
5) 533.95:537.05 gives 26.27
